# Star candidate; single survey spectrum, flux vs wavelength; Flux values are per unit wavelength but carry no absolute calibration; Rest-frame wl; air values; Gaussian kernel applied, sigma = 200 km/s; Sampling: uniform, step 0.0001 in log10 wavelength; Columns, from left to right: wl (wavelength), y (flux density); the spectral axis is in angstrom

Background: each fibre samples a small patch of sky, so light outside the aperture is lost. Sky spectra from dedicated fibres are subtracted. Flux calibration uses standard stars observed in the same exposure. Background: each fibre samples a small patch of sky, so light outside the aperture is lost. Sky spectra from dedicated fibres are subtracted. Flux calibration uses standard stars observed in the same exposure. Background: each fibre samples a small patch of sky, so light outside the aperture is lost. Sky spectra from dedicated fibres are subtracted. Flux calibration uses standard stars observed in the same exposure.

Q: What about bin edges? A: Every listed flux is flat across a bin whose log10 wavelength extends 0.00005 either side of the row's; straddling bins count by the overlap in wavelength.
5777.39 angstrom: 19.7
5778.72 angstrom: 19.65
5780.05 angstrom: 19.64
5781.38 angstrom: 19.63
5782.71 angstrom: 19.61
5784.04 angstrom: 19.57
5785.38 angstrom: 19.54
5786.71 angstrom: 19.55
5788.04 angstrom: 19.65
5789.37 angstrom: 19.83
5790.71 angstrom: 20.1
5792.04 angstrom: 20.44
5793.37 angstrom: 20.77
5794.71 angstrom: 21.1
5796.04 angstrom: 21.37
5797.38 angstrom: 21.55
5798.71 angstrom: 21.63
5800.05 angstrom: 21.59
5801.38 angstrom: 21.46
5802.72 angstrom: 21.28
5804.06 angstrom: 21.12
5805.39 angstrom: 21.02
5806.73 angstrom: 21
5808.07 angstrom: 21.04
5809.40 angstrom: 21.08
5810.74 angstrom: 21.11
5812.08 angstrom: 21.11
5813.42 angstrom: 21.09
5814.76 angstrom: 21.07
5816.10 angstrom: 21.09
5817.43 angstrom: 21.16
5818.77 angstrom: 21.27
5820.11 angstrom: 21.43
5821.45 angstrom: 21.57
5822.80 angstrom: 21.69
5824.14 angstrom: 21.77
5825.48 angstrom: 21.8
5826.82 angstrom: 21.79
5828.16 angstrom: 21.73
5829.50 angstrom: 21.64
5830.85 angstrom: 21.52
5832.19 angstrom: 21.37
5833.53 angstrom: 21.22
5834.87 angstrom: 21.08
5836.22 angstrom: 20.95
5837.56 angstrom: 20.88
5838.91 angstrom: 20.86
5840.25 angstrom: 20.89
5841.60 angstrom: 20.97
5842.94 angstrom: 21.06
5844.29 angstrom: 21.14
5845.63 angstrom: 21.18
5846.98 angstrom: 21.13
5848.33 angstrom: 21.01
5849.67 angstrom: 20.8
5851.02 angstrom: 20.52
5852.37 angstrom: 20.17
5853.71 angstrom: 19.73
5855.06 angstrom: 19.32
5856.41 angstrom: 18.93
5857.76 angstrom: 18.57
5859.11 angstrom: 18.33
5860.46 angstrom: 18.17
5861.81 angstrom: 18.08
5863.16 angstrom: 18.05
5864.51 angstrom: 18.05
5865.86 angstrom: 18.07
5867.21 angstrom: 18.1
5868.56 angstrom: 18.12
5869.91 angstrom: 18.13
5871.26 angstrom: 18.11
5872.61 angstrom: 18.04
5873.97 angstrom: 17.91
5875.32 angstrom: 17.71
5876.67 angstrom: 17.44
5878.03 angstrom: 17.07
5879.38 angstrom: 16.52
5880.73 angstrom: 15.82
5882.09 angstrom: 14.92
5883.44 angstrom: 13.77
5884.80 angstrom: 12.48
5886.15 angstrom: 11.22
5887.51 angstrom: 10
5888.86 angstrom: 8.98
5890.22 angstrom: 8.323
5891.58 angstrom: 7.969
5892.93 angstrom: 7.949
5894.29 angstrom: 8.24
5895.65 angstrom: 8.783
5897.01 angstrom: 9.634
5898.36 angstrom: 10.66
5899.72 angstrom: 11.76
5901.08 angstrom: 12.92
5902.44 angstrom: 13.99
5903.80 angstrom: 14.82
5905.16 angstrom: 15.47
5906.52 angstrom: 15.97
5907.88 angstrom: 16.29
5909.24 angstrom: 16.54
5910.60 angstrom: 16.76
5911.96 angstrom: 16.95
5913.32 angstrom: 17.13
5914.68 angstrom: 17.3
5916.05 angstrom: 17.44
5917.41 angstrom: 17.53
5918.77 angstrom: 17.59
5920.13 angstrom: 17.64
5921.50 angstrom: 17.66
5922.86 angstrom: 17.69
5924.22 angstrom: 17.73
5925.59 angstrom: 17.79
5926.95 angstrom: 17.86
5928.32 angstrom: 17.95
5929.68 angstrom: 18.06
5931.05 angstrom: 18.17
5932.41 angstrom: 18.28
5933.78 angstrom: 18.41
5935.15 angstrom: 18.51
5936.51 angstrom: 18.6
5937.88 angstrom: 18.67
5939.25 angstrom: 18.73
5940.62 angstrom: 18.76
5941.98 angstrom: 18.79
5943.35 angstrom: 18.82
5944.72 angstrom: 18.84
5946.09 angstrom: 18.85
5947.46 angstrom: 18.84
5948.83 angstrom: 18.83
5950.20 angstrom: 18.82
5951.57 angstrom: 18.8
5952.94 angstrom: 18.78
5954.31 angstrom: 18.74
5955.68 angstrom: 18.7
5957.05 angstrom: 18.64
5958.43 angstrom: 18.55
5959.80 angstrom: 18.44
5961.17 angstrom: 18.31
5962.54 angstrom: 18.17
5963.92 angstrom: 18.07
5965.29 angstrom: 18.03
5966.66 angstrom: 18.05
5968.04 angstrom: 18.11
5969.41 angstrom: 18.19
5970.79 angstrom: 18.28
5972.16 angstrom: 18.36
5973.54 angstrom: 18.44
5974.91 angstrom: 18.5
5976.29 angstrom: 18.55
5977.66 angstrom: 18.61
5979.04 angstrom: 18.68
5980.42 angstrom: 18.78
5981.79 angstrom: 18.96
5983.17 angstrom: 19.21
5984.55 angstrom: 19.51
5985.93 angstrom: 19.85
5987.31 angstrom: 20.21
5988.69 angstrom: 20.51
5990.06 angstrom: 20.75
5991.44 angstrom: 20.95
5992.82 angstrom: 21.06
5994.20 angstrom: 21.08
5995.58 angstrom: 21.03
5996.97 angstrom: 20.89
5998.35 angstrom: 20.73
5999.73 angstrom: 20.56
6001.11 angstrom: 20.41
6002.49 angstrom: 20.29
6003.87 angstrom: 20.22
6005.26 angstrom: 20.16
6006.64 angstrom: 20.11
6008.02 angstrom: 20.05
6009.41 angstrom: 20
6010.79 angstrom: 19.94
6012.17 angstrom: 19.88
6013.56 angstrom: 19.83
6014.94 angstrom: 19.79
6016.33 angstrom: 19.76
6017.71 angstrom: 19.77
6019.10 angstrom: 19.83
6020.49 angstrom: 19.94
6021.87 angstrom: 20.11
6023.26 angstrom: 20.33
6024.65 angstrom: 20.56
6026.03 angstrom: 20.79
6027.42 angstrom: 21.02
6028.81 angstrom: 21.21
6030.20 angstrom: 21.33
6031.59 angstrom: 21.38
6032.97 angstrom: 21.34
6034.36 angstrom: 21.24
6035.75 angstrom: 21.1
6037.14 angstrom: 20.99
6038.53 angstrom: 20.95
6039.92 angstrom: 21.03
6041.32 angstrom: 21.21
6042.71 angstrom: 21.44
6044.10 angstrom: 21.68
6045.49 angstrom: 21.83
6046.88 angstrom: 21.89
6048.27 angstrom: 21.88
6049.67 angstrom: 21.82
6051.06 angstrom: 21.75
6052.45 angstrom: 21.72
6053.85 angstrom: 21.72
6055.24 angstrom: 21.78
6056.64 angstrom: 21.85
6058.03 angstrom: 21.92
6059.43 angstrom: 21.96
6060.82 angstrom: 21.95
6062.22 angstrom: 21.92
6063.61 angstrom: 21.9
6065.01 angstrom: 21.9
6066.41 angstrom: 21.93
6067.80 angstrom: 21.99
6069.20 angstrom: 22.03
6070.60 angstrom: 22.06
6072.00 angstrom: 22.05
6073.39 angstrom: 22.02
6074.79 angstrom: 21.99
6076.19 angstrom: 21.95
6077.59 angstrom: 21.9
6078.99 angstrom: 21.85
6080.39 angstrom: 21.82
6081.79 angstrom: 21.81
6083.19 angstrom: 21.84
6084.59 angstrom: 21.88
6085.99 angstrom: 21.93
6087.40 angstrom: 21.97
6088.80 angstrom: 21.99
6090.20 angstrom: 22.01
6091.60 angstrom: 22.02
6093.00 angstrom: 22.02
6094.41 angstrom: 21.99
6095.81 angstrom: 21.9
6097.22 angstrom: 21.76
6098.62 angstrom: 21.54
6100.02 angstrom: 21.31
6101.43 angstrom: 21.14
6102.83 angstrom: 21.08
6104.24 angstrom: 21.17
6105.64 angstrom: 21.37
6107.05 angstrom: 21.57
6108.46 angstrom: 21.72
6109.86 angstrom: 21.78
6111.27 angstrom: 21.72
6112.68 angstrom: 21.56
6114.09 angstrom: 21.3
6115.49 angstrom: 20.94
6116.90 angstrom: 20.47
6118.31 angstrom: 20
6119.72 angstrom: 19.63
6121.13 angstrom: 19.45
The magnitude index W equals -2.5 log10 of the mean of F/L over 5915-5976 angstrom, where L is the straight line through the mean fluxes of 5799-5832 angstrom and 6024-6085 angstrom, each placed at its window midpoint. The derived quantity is 0.17 mag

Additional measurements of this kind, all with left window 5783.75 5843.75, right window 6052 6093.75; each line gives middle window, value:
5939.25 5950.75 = 0.14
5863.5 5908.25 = 0.45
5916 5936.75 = 0.19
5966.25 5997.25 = 0.12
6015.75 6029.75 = 0.07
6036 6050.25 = 0.02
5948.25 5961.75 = 0.15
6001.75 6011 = 0.08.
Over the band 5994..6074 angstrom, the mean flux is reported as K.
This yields 21.1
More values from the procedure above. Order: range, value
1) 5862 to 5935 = 15.4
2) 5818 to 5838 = 21.4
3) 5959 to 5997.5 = 19.2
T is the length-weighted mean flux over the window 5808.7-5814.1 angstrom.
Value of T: 21.1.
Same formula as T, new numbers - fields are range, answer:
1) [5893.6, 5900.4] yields 9.81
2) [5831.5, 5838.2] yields 21.1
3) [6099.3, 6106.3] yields 21.2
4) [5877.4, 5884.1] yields 15.6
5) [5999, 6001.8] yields 20.5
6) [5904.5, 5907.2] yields 15.7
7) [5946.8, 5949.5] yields 18.8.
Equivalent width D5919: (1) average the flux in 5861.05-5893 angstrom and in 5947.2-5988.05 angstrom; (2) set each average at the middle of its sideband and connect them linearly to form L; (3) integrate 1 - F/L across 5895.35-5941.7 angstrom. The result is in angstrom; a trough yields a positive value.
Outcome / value 0.9 angstrom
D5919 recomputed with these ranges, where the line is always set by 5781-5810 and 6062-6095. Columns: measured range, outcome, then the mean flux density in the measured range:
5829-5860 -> 0.5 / 20.5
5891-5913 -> 8.6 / 12.9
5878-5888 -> 3.4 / 13.9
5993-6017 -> 1.5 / 20.3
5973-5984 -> 1.4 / 18.7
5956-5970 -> 2.1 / 18.3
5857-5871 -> 1.9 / 18.2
